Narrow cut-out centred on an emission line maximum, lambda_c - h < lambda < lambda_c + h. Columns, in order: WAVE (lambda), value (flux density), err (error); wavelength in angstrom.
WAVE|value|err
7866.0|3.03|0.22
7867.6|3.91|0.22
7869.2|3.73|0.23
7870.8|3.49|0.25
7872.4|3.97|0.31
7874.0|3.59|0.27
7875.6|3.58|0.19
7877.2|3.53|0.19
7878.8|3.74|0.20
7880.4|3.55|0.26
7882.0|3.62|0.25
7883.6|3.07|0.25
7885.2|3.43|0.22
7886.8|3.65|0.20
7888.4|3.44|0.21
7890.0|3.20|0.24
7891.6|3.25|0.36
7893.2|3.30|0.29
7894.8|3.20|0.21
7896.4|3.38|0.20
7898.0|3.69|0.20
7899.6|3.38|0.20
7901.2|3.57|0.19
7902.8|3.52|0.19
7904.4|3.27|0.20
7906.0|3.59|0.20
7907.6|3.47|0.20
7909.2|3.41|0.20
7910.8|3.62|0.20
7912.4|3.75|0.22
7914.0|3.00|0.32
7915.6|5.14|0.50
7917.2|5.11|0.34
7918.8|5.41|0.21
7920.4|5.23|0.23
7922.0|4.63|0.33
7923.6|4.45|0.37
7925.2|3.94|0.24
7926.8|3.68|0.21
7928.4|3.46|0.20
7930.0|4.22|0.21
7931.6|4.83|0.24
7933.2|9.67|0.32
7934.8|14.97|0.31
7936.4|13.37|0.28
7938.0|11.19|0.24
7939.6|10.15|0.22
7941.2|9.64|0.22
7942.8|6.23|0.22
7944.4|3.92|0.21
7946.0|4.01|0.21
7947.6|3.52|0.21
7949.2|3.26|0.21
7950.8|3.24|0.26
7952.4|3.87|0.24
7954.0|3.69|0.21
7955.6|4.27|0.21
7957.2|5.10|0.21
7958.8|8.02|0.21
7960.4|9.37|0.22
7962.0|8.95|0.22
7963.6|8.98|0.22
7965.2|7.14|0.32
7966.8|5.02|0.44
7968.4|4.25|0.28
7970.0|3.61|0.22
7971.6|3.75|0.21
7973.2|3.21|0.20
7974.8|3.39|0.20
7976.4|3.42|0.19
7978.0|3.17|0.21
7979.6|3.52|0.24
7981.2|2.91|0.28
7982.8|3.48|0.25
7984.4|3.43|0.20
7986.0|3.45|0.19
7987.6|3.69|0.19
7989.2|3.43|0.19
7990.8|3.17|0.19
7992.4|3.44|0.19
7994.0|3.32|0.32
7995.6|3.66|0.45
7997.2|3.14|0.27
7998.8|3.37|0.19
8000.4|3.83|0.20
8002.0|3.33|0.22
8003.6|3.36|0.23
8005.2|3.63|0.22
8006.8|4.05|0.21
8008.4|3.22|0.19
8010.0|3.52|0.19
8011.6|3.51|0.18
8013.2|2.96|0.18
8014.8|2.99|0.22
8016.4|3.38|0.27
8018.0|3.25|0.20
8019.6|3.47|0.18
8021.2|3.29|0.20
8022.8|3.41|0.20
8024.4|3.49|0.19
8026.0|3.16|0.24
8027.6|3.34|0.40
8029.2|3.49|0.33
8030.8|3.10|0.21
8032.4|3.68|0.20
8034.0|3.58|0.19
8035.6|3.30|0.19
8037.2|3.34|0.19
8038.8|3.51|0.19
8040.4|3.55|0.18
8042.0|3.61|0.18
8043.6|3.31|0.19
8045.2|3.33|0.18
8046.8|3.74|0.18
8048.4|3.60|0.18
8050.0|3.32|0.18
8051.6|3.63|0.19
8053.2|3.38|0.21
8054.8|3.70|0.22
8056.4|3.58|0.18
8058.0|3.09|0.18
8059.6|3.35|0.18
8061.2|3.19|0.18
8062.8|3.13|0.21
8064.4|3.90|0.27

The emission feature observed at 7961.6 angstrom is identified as [N II] 6583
